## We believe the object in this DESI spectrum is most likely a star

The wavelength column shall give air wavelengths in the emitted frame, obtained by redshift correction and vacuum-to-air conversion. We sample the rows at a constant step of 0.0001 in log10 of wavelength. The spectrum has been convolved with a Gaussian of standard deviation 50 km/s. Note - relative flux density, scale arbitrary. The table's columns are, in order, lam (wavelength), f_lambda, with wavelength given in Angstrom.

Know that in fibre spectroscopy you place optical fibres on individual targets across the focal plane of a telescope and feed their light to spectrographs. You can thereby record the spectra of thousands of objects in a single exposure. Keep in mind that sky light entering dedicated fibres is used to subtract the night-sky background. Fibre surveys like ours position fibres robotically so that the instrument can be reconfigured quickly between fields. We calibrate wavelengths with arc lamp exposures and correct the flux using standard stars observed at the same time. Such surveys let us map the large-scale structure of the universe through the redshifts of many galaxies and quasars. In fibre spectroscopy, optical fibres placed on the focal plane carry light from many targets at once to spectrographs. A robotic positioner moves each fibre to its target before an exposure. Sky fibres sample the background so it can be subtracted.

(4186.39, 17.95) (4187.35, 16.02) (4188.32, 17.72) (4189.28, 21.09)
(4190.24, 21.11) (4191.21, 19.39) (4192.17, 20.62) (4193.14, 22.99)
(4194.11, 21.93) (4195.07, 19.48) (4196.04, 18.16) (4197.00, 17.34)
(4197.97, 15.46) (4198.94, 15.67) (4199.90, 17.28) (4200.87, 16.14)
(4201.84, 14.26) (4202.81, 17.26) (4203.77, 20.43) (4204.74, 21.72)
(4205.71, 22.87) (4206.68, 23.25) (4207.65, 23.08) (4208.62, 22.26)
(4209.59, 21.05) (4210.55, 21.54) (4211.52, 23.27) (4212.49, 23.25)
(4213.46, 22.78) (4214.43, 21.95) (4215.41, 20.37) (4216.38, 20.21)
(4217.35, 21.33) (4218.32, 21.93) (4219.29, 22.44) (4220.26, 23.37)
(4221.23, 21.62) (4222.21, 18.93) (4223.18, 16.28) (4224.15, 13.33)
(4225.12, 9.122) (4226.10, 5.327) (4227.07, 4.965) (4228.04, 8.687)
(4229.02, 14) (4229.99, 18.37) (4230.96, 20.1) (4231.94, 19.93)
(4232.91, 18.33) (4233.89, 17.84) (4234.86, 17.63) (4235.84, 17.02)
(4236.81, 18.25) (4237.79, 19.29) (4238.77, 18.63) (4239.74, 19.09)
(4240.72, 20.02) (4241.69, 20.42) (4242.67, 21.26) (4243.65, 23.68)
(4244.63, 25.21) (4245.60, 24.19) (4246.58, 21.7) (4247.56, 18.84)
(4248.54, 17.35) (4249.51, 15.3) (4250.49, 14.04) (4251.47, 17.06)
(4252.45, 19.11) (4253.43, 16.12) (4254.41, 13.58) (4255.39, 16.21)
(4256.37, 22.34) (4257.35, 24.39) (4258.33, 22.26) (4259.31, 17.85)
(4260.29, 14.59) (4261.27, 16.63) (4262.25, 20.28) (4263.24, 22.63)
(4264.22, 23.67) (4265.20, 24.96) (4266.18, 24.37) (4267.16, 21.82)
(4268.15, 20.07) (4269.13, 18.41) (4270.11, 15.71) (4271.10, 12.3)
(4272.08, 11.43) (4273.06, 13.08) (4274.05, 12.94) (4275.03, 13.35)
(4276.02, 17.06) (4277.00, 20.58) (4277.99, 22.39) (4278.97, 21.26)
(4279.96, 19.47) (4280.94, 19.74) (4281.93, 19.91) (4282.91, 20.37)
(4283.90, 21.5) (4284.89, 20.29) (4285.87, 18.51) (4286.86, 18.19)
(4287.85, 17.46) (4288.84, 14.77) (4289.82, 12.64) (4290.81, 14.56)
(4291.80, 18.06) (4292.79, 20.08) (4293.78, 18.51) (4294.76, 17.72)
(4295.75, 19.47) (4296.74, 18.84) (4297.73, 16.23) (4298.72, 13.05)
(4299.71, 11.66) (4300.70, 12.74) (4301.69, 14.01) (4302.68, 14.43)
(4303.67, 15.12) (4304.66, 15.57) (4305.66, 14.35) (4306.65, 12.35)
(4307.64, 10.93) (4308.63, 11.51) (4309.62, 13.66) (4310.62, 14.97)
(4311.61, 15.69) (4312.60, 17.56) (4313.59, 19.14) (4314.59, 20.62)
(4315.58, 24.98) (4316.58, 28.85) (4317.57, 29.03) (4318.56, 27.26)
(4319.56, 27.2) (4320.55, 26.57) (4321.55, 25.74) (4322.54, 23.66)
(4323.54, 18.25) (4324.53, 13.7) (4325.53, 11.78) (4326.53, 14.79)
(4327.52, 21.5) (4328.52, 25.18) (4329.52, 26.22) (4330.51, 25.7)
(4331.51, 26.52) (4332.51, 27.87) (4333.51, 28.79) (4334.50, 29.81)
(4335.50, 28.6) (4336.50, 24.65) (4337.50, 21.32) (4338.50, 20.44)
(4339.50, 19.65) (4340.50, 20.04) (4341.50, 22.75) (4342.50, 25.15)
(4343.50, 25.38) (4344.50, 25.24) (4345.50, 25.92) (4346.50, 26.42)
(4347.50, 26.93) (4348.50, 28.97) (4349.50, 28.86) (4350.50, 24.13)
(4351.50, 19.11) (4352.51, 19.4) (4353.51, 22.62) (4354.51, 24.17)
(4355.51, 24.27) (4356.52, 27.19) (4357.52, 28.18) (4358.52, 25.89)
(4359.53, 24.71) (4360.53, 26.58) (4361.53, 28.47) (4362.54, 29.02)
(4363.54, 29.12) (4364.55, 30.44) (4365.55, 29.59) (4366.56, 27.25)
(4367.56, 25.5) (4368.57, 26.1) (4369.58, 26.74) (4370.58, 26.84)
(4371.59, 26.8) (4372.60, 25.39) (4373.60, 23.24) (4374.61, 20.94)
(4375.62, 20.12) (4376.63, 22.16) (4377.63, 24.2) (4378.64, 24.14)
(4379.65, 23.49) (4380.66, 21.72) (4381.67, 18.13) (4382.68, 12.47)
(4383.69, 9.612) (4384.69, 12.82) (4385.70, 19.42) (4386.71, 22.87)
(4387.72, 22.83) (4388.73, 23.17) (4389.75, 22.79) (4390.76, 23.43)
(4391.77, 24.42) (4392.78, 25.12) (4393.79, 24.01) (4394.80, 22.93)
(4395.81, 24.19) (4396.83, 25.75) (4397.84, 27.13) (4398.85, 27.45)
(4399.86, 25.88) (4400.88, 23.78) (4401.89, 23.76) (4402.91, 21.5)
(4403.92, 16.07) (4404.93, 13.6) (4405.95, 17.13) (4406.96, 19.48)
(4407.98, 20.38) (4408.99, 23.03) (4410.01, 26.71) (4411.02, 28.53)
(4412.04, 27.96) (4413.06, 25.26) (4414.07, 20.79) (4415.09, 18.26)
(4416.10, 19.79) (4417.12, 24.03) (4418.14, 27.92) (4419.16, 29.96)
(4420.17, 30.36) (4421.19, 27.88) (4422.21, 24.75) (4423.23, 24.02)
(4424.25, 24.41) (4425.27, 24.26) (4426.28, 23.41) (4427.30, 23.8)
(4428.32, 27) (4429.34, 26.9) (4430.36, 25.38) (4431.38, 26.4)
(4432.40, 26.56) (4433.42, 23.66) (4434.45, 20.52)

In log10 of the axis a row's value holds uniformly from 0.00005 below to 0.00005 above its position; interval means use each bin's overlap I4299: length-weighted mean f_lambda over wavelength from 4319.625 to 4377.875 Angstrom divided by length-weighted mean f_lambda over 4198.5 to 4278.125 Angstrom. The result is 1.3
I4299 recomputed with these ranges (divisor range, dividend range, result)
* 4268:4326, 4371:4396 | 1.22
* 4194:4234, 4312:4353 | 1.28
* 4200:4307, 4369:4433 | 1.27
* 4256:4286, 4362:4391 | 1.21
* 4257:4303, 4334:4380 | 1.40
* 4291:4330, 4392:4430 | 1.30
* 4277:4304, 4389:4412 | 1.32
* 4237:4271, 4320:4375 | 1.26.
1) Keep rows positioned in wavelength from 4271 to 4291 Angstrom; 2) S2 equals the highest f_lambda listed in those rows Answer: 22.39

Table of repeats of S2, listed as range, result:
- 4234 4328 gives 29.03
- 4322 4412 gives 30.44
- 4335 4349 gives 28.97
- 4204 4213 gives 23.27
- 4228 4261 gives 25.21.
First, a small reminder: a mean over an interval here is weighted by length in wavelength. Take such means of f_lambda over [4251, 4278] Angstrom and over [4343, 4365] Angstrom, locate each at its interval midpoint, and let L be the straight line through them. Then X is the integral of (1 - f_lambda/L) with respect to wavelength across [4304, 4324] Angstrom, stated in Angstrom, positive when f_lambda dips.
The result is 2.5 Angstrom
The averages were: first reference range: 18.3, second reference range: 26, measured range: 19.9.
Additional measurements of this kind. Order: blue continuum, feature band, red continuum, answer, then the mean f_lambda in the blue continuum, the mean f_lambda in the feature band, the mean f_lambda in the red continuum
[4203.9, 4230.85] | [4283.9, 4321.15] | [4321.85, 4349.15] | 7.47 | 18.8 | 17.8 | 23.6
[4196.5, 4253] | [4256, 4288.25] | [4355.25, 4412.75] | 1.71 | 18.7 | 19.1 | 23.6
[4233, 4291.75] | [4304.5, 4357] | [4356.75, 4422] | -2.14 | 18.7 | 22.3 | 23.7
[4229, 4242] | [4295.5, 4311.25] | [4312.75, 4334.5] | 5.74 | 18.6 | 14.2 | 23.5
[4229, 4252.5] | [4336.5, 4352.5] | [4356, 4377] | 0.70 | 19.2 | 23.9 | 26.2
